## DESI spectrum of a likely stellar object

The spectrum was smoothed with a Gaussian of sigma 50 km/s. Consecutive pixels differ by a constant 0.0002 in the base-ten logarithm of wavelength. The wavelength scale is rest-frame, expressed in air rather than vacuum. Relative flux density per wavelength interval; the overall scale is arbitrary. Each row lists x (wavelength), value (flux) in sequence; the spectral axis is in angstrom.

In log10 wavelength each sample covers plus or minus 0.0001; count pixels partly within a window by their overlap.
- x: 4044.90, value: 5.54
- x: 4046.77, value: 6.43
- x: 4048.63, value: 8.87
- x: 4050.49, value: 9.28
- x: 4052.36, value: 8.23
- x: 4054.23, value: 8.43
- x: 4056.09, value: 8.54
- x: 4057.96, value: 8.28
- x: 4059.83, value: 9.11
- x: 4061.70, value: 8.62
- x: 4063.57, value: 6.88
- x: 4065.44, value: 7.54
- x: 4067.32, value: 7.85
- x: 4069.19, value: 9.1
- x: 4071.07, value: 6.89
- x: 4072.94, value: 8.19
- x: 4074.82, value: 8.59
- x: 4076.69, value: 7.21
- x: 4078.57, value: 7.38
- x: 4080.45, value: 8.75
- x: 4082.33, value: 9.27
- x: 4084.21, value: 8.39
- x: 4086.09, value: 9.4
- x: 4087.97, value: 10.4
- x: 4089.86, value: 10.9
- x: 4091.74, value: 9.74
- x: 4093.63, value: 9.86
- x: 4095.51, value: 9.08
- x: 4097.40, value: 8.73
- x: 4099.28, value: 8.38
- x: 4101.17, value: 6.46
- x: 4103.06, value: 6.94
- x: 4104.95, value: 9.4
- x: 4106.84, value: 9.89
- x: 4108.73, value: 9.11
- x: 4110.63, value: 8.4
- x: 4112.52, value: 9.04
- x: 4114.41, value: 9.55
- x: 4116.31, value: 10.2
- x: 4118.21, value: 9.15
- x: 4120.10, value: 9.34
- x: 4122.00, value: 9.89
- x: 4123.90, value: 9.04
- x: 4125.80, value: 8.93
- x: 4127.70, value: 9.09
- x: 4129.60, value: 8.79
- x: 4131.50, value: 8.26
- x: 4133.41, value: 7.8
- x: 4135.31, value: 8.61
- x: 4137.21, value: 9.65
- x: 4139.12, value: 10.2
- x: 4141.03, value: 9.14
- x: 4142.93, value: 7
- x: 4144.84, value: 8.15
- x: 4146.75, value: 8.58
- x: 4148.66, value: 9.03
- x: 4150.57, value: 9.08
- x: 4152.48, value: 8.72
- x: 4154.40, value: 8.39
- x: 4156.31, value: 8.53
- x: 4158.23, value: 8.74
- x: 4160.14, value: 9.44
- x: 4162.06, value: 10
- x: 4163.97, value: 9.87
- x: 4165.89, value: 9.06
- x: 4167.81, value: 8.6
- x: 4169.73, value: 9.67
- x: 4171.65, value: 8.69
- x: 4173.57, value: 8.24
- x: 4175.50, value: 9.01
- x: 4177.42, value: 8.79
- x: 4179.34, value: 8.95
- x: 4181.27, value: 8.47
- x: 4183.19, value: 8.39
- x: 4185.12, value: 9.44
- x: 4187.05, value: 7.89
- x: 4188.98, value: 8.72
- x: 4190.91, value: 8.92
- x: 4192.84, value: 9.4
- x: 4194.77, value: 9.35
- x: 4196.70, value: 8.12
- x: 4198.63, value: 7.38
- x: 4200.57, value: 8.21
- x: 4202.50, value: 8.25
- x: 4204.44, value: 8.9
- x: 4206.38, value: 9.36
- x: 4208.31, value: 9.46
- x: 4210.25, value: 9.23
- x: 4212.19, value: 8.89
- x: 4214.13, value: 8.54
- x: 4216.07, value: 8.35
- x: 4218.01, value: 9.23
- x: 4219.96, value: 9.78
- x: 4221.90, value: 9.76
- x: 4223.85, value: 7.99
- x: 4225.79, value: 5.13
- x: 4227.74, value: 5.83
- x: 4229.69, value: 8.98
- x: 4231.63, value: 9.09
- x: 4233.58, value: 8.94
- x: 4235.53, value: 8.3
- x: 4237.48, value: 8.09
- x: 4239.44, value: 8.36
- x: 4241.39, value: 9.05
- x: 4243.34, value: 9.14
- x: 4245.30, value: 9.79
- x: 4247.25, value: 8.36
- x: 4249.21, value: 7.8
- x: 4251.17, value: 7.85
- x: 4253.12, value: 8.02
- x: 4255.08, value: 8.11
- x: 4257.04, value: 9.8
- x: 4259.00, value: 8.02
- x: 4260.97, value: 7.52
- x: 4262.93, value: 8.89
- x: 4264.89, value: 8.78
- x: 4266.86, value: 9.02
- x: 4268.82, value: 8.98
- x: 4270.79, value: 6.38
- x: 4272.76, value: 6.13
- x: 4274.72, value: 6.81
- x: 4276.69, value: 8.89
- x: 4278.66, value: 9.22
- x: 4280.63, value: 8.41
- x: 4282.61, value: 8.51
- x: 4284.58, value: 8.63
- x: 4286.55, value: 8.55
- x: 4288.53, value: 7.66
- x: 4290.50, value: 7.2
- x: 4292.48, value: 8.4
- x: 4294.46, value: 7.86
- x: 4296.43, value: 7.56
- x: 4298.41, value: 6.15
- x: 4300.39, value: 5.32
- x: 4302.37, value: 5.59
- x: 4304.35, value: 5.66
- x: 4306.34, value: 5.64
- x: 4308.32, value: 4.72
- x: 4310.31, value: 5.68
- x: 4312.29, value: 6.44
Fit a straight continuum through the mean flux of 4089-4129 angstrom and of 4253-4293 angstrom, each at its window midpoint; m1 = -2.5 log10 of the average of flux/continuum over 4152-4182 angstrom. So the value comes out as -0.02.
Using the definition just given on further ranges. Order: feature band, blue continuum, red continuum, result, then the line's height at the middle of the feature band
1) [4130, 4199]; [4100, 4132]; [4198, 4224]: 0.01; 8.88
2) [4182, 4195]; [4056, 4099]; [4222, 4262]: -0.06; 8.37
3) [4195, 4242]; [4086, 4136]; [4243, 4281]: 0.00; 8.5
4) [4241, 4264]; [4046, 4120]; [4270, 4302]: -0.10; 7.75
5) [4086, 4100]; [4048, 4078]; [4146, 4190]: -0.14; 8.4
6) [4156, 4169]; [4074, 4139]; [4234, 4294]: -0.06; 8.71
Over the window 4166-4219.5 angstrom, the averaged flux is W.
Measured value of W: 8.77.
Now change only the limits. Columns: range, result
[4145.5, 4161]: 8.8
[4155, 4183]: 8.98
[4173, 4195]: 8.79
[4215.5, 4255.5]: 8.38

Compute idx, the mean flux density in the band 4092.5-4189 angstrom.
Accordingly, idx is 8.87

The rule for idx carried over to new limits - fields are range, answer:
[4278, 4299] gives 8.03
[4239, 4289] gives 8.34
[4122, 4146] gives 8.77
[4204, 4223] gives 9.15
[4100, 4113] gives 8.44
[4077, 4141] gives 9.01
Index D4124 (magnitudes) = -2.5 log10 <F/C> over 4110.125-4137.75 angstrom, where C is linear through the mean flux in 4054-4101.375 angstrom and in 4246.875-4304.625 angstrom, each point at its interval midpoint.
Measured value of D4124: -0.08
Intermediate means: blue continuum 8.57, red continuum 7.82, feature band 9.05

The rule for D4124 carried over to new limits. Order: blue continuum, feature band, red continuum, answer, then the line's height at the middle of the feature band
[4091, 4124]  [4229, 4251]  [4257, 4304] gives -0.08 mag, 8.06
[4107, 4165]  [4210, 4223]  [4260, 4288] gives -0.07 mag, 8.53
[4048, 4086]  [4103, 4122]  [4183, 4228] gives -0.11 mag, 8.38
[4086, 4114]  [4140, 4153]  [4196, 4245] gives 0.04 mag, 8.84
